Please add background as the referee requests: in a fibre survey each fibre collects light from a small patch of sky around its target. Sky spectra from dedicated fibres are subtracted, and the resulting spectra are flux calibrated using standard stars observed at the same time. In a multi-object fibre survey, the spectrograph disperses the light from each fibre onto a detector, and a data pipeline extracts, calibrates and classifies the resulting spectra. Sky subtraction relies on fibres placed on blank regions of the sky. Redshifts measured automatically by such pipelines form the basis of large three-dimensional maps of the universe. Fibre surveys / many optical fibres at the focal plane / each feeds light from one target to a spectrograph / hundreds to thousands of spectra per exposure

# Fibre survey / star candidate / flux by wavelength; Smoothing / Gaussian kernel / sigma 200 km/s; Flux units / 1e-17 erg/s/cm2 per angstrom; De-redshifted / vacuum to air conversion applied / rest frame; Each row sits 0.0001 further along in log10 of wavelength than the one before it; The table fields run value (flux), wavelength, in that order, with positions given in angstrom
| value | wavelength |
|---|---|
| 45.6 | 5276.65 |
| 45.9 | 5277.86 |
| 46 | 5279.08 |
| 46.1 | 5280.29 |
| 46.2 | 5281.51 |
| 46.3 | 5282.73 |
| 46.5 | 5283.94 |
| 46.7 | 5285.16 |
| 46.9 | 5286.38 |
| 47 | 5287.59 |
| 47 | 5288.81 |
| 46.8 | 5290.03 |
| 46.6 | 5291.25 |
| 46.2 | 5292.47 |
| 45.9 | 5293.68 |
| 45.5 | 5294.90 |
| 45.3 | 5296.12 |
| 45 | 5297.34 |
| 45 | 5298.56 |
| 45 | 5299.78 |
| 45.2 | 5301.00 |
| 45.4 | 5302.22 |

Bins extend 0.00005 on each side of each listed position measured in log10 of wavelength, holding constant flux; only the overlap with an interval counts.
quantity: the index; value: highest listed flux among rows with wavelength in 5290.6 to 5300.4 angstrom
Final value 46.6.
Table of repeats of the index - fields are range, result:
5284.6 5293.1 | 47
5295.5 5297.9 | 45.3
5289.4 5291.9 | 46.8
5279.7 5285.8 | 46.7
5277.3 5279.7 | 46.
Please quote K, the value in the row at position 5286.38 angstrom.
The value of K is 46.9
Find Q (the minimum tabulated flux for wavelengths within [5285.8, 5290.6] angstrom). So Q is 46.8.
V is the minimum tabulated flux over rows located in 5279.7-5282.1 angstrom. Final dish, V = 46.1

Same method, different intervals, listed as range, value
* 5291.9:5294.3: 45.9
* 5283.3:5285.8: 46.5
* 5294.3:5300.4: 45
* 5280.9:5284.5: 46.2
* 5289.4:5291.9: 46.6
